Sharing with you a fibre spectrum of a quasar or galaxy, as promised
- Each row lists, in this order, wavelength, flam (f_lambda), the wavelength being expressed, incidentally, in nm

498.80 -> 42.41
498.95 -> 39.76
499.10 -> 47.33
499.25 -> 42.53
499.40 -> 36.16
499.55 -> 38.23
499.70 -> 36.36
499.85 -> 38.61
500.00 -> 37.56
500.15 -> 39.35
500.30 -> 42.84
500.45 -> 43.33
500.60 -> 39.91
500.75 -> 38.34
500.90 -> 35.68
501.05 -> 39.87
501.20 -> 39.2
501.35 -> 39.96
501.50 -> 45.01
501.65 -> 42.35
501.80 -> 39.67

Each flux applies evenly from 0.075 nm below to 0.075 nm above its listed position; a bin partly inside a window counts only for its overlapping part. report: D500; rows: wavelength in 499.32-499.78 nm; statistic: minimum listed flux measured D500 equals 36.16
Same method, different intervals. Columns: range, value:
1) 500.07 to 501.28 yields 35.68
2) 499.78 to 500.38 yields 37.56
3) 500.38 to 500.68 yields 39.91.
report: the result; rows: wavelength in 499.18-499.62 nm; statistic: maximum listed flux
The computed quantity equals 42.53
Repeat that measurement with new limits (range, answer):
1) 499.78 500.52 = 43.33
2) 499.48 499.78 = 38.23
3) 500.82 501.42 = 39.96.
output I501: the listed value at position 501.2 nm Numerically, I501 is 39.2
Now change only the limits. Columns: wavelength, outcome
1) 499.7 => 36.36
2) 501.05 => 39.87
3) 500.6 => 39.91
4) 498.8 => 42.41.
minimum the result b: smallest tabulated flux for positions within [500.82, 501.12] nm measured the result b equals 35.68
